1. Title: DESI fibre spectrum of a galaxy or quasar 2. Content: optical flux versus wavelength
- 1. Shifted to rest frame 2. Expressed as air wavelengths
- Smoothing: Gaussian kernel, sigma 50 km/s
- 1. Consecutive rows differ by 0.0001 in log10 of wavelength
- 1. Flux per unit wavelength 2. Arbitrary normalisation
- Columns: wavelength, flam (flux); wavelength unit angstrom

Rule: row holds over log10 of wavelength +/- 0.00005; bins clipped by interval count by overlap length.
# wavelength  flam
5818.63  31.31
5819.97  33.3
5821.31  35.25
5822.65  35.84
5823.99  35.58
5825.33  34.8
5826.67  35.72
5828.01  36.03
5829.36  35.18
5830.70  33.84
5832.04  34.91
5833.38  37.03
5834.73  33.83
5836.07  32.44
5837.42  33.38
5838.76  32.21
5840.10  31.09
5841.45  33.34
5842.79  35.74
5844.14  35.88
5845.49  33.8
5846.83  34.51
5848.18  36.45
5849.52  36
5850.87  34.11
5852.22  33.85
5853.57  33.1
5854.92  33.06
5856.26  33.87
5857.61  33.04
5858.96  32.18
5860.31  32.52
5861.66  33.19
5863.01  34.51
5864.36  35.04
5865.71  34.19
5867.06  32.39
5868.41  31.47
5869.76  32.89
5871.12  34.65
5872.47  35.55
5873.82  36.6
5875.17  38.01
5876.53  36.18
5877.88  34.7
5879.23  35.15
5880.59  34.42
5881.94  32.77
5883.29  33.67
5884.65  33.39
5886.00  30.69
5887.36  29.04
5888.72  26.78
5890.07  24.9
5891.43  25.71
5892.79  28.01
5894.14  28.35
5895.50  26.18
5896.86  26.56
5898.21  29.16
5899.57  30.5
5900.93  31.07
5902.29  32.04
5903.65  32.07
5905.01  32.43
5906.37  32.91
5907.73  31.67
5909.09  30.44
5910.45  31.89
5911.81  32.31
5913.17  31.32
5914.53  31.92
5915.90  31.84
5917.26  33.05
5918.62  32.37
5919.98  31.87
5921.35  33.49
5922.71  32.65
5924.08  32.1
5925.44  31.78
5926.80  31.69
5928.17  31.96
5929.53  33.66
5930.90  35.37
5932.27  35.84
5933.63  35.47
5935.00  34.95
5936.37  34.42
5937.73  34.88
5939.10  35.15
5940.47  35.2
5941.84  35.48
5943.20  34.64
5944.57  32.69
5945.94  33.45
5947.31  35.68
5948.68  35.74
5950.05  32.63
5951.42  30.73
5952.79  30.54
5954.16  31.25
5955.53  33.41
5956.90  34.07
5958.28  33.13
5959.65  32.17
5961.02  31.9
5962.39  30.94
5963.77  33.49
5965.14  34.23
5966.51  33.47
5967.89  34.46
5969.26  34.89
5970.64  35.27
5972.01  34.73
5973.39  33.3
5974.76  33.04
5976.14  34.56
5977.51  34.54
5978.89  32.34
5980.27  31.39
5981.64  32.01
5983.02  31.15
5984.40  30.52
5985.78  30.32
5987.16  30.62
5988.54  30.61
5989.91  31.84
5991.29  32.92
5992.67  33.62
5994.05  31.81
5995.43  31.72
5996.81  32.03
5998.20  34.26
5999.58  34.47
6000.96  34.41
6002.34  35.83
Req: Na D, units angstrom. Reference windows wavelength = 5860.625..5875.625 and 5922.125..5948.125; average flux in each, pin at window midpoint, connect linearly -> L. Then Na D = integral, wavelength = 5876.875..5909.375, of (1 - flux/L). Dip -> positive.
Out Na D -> 3.5 angstrom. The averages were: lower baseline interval 34.3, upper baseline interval 34.1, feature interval 30.6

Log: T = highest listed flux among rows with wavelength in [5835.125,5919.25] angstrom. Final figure 38.01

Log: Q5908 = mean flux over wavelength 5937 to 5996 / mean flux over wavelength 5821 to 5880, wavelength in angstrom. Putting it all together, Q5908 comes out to 1.0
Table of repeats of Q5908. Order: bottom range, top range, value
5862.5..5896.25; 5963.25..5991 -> 1.02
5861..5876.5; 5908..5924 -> 0.93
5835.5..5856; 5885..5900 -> 0.82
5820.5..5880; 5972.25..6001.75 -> 0.95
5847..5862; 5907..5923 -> 0.95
